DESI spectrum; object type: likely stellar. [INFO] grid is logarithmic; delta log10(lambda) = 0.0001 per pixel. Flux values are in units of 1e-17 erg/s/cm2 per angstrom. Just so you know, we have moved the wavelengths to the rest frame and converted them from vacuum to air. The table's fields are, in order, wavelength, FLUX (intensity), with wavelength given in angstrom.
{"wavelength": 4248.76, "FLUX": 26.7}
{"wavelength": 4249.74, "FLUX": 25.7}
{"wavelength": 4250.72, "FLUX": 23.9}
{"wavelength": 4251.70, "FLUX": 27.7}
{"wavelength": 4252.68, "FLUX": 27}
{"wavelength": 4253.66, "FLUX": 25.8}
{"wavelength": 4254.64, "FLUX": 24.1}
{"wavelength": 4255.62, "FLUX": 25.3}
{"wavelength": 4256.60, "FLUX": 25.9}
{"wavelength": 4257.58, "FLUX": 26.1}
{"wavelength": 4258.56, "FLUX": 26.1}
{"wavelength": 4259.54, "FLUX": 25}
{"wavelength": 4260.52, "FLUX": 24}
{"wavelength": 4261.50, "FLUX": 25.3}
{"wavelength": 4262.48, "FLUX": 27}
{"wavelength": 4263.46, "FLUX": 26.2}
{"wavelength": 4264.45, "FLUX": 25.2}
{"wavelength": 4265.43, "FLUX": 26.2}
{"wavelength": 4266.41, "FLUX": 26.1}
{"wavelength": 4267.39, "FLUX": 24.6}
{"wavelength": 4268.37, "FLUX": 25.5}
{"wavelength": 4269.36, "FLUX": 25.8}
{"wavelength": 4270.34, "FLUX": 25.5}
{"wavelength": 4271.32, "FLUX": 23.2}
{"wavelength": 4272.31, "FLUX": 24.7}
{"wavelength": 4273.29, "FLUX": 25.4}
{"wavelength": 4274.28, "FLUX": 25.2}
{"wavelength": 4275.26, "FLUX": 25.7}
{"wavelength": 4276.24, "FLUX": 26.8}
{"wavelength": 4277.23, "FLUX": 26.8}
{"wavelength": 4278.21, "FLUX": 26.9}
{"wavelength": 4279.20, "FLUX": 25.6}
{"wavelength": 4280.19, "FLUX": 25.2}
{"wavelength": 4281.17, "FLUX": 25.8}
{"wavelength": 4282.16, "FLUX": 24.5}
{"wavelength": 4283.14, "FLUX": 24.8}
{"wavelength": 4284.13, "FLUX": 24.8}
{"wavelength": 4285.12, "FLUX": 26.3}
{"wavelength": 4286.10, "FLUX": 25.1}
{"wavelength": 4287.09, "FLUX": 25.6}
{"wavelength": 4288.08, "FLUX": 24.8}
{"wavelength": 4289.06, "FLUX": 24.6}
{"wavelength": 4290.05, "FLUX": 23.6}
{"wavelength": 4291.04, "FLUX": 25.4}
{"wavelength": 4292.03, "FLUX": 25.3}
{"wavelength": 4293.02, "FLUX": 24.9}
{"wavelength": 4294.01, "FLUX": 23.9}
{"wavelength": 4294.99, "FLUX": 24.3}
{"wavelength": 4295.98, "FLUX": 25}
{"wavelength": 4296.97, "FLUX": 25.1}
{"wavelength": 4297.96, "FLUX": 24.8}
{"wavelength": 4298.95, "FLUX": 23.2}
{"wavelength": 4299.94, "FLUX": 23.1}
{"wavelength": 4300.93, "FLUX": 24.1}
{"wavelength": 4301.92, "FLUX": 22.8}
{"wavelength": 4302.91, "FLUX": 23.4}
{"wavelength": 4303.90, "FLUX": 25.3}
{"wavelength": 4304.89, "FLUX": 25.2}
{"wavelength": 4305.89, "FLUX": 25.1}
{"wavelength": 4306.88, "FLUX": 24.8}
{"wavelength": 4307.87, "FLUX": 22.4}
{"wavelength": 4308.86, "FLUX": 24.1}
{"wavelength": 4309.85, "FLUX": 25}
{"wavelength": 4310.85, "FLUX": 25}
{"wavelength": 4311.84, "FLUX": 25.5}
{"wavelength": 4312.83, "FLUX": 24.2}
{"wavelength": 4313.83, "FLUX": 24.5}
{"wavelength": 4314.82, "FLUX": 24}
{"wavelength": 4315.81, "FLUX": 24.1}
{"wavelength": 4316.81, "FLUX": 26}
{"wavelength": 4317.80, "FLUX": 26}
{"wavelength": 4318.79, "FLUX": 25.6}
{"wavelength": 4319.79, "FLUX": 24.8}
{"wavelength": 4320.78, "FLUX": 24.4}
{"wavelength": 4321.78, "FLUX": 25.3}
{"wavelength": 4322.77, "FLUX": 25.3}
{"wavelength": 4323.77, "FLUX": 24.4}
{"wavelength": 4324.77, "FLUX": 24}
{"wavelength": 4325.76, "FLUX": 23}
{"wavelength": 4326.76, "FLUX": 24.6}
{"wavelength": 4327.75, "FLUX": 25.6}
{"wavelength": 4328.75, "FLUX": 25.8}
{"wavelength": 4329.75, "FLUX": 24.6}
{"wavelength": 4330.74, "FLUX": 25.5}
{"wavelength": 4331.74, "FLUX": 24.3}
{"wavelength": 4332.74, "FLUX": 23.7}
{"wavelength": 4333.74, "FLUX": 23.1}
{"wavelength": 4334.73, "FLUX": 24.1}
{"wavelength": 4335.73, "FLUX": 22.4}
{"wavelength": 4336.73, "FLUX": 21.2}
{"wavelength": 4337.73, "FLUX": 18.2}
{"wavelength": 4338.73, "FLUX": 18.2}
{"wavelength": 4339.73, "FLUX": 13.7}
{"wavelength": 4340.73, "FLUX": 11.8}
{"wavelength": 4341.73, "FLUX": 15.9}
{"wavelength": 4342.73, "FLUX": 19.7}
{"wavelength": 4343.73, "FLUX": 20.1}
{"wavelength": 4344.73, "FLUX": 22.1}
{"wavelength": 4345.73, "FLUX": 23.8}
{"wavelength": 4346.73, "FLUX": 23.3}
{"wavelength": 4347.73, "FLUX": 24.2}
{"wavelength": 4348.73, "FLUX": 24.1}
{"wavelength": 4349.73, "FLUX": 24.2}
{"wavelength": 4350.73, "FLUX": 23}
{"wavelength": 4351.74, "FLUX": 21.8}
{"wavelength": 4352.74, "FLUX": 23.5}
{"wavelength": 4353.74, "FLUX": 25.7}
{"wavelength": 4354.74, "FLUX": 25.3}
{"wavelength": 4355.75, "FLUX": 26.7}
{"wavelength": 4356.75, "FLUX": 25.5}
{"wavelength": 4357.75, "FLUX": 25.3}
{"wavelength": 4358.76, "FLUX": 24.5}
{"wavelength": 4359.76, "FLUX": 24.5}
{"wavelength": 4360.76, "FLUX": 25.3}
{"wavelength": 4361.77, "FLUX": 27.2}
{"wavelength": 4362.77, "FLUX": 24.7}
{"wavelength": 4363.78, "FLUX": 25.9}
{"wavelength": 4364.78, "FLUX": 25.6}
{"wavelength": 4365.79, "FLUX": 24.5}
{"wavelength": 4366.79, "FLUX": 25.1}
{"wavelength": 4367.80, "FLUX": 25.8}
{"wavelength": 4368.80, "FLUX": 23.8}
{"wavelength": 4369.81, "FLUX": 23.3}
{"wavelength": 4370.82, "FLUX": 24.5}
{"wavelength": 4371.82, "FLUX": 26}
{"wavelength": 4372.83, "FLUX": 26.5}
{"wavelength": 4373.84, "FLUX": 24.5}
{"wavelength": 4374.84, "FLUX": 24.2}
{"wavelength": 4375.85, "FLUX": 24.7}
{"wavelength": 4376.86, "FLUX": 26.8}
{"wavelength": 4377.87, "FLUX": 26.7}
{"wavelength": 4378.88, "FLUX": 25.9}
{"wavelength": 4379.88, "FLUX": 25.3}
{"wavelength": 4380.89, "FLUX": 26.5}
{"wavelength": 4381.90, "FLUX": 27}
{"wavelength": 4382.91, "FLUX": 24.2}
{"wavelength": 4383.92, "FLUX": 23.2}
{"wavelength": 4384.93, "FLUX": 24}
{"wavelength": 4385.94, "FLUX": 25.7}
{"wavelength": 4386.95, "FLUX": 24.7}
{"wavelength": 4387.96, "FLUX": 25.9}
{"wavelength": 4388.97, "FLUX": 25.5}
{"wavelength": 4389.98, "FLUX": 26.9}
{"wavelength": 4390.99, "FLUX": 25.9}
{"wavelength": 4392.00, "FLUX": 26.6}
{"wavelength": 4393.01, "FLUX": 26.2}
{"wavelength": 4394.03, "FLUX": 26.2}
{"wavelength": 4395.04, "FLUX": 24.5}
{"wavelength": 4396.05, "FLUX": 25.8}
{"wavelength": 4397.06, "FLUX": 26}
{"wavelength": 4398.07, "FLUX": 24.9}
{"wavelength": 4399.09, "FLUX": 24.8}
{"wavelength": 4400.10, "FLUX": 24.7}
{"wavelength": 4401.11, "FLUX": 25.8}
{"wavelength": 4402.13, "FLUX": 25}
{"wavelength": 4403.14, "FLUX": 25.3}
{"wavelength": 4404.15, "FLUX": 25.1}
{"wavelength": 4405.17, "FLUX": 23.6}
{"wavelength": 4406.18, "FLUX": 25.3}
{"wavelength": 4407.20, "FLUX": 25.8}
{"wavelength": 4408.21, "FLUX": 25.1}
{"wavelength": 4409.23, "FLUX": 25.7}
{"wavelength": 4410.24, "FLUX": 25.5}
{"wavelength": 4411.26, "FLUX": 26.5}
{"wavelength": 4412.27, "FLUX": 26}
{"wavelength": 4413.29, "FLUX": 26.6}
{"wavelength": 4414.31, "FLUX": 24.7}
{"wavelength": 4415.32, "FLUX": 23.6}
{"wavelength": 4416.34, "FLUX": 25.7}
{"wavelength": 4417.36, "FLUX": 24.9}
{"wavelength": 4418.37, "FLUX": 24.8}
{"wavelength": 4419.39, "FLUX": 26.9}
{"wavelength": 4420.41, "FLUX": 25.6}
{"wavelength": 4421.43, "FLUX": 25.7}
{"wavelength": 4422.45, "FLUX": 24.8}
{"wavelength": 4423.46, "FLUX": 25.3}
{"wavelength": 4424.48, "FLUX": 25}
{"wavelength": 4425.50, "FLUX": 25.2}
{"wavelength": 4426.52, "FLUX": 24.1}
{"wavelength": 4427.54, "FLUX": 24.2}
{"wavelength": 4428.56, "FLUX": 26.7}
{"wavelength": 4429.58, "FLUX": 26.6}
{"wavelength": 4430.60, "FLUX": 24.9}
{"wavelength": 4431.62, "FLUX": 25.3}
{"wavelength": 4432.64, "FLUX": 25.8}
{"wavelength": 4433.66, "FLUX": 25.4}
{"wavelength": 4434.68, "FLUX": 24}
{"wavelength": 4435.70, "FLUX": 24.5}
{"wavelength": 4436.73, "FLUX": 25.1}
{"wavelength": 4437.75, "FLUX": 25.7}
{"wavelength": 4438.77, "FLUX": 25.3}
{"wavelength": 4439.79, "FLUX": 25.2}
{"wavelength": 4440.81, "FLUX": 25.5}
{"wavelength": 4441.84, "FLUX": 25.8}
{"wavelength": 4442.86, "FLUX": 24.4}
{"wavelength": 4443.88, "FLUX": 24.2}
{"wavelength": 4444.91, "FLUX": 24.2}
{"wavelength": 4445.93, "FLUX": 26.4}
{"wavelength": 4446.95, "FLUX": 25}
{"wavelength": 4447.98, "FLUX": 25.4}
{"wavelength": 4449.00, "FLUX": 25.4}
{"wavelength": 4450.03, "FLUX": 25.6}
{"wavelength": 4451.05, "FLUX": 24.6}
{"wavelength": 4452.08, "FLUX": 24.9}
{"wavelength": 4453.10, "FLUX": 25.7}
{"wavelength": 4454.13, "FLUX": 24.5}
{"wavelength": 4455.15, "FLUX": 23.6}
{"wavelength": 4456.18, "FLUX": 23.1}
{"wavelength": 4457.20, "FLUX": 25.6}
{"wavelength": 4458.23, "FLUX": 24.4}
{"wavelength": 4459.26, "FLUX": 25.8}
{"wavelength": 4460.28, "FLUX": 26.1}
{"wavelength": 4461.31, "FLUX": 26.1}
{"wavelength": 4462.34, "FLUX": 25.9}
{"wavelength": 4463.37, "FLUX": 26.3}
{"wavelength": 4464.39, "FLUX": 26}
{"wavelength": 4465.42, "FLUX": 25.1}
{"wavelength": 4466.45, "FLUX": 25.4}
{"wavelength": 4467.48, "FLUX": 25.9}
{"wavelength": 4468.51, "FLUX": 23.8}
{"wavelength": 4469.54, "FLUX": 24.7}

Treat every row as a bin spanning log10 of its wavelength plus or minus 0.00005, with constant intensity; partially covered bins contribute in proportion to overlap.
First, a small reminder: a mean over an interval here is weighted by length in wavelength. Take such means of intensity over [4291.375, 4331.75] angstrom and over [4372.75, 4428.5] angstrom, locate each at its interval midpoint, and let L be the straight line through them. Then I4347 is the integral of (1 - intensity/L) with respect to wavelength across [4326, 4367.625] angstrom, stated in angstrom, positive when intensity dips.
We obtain 2.9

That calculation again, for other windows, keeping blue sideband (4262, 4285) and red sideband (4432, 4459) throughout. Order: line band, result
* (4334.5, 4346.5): 2.9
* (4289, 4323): 1.2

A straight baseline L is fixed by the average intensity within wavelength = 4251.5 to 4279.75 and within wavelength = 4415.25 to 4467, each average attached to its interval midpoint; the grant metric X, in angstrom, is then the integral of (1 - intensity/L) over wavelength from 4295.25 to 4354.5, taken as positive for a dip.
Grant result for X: 5.0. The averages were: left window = 25.7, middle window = 23.4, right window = 25.2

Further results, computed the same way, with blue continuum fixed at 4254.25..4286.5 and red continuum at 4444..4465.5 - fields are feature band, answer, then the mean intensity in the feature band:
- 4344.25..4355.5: 0.70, 23.8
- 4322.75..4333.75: 0.38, 24.5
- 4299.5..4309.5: 0.54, 24.1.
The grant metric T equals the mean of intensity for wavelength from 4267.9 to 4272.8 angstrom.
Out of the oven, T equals 24.9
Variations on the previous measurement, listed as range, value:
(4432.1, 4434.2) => 25.6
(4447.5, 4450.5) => 25.5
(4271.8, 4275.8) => 25.3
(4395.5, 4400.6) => 25.2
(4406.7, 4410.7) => 25.6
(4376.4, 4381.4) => 26.2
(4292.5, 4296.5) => 24.6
